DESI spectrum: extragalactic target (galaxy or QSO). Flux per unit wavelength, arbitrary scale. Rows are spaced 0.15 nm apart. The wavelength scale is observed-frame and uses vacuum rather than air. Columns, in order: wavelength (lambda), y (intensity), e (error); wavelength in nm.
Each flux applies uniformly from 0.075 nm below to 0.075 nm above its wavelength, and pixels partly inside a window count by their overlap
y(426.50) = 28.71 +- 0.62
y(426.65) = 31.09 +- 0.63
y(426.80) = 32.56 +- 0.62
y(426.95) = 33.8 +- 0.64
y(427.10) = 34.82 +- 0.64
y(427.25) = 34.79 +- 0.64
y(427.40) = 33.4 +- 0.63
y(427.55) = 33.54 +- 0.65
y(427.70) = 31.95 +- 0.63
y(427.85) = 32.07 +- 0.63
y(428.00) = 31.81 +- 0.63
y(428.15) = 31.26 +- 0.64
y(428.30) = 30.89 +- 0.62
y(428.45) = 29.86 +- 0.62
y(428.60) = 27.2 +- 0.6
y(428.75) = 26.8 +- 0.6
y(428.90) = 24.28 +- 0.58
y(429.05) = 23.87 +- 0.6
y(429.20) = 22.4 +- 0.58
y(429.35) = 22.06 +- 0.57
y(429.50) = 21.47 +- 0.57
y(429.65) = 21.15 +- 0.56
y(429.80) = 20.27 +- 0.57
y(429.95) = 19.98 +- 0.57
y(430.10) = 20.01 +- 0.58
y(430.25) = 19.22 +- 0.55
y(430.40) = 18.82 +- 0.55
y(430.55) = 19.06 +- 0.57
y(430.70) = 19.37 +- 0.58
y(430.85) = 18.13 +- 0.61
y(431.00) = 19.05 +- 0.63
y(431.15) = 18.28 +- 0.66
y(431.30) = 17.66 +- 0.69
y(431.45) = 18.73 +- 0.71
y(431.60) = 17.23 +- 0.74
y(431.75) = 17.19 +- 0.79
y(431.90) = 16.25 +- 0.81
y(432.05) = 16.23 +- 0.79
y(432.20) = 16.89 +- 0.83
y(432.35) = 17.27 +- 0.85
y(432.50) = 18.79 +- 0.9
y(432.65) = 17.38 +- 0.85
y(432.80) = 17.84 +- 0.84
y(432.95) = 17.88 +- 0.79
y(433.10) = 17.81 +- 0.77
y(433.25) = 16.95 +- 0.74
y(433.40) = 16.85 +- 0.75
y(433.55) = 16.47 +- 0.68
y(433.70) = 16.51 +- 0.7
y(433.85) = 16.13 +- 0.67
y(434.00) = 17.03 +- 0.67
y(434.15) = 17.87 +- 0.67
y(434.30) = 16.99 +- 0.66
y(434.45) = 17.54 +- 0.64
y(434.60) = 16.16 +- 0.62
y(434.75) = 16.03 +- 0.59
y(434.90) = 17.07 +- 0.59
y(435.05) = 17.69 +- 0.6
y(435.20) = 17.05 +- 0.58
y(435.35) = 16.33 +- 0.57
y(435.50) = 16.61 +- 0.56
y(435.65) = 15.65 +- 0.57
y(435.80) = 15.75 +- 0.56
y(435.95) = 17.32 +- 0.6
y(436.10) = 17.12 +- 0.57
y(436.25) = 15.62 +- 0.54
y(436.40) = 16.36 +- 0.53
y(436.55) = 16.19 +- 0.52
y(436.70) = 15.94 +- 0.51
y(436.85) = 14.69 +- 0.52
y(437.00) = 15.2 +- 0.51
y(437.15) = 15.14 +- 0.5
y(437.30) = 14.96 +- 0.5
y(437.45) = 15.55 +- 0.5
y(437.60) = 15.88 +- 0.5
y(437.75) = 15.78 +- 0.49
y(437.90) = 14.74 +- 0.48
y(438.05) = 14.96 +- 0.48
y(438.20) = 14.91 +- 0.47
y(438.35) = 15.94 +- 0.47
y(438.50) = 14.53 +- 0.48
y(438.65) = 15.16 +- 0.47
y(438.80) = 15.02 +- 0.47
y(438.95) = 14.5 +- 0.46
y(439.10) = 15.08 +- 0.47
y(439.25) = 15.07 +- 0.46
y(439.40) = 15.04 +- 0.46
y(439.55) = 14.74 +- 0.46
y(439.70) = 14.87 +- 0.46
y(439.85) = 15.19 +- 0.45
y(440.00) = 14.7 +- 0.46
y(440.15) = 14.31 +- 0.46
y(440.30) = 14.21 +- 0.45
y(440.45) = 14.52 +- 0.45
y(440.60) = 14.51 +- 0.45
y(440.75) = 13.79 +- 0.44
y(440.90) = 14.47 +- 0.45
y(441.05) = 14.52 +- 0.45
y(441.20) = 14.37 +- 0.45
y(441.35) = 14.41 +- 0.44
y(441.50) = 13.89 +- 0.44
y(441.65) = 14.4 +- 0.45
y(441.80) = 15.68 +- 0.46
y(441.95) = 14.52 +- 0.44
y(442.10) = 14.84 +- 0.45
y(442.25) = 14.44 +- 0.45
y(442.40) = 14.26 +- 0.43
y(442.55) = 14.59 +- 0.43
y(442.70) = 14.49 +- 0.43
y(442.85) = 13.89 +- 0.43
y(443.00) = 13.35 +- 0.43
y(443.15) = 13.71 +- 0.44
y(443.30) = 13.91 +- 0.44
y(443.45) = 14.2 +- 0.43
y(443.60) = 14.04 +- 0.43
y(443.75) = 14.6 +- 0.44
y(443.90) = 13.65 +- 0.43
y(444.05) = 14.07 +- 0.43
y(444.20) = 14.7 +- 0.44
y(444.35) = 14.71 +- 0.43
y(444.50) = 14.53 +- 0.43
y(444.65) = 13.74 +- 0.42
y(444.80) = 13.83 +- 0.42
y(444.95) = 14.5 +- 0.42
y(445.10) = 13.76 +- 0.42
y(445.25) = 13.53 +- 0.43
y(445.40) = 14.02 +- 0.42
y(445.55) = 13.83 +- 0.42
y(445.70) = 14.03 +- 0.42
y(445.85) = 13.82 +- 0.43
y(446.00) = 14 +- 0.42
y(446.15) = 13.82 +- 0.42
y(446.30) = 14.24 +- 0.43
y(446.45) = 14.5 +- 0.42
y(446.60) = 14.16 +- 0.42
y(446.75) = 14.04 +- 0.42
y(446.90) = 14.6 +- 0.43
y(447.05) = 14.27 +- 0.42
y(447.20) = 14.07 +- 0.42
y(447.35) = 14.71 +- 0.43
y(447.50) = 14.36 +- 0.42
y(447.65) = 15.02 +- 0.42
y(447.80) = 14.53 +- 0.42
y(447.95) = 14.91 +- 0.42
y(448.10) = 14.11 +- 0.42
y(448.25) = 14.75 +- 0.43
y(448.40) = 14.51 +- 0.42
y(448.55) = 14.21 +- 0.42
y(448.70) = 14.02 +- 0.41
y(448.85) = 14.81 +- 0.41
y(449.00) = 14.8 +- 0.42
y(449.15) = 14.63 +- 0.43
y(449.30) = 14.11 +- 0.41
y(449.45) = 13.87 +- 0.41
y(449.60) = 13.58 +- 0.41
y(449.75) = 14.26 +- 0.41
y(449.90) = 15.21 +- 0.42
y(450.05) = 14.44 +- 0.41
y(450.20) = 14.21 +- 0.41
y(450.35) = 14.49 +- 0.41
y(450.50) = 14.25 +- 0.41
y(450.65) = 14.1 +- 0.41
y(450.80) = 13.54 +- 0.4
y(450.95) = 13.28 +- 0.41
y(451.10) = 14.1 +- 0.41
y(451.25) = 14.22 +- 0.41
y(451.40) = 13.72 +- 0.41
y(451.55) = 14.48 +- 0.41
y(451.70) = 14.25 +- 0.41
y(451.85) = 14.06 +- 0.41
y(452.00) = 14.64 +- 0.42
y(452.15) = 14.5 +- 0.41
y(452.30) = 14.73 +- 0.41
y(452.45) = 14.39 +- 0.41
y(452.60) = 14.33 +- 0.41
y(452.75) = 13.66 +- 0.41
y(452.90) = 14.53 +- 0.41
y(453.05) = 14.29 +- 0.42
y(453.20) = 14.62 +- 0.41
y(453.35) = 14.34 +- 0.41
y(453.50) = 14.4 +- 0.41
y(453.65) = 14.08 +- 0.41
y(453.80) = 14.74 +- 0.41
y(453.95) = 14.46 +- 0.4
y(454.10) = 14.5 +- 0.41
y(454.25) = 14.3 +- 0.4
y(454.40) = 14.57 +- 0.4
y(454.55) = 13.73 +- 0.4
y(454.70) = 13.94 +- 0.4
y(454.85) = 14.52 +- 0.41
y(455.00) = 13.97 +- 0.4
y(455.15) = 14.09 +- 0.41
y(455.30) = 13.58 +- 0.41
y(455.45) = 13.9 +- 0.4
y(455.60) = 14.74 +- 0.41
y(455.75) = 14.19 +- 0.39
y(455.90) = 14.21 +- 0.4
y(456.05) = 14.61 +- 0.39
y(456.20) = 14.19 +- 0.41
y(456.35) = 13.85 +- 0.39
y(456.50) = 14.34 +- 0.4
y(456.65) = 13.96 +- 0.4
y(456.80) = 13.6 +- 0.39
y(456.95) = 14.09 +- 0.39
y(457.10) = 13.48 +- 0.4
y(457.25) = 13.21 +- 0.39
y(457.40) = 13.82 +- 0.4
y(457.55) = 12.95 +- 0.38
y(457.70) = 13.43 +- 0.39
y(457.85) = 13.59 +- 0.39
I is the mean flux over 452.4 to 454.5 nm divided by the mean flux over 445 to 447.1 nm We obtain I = 1.0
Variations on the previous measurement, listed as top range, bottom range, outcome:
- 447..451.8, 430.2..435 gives 0.82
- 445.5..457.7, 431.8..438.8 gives 0.87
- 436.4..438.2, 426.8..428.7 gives 0.48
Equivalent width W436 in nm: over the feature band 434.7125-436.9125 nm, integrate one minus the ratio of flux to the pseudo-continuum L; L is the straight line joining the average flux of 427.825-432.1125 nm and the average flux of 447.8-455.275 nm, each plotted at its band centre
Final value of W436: 0.390 nm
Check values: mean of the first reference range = 22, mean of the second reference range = 14.3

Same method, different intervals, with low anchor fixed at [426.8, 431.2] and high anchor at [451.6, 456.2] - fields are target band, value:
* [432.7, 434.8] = 0.58 nm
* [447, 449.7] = 0.39 nm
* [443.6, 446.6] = 0.69 nm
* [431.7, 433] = 0.37 nm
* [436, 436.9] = 0.25 nm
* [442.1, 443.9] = 0.48 nm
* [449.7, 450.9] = 0.12 nm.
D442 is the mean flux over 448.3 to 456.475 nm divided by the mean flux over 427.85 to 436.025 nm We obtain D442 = 0.73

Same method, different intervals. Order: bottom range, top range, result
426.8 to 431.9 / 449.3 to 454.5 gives 0.58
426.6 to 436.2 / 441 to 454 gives 0.67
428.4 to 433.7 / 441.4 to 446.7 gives 0.72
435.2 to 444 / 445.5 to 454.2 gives 0.96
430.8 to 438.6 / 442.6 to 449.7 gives 0.86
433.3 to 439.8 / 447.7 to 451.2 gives 0.90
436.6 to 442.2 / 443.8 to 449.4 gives 0.96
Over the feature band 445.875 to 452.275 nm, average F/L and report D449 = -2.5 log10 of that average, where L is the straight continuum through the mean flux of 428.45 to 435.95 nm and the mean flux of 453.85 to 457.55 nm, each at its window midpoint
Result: 0.08 mag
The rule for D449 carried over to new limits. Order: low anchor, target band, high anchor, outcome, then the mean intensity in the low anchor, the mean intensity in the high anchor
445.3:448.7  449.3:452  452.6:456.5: 0.01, 14.3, 14.2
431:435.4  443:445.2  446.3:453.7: 0.09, 17.2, 14.3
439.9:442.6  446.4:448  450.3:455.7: -0.01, 14.5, 14.2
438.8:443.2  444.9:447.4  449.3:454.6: 0.02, 14.5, 14.3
